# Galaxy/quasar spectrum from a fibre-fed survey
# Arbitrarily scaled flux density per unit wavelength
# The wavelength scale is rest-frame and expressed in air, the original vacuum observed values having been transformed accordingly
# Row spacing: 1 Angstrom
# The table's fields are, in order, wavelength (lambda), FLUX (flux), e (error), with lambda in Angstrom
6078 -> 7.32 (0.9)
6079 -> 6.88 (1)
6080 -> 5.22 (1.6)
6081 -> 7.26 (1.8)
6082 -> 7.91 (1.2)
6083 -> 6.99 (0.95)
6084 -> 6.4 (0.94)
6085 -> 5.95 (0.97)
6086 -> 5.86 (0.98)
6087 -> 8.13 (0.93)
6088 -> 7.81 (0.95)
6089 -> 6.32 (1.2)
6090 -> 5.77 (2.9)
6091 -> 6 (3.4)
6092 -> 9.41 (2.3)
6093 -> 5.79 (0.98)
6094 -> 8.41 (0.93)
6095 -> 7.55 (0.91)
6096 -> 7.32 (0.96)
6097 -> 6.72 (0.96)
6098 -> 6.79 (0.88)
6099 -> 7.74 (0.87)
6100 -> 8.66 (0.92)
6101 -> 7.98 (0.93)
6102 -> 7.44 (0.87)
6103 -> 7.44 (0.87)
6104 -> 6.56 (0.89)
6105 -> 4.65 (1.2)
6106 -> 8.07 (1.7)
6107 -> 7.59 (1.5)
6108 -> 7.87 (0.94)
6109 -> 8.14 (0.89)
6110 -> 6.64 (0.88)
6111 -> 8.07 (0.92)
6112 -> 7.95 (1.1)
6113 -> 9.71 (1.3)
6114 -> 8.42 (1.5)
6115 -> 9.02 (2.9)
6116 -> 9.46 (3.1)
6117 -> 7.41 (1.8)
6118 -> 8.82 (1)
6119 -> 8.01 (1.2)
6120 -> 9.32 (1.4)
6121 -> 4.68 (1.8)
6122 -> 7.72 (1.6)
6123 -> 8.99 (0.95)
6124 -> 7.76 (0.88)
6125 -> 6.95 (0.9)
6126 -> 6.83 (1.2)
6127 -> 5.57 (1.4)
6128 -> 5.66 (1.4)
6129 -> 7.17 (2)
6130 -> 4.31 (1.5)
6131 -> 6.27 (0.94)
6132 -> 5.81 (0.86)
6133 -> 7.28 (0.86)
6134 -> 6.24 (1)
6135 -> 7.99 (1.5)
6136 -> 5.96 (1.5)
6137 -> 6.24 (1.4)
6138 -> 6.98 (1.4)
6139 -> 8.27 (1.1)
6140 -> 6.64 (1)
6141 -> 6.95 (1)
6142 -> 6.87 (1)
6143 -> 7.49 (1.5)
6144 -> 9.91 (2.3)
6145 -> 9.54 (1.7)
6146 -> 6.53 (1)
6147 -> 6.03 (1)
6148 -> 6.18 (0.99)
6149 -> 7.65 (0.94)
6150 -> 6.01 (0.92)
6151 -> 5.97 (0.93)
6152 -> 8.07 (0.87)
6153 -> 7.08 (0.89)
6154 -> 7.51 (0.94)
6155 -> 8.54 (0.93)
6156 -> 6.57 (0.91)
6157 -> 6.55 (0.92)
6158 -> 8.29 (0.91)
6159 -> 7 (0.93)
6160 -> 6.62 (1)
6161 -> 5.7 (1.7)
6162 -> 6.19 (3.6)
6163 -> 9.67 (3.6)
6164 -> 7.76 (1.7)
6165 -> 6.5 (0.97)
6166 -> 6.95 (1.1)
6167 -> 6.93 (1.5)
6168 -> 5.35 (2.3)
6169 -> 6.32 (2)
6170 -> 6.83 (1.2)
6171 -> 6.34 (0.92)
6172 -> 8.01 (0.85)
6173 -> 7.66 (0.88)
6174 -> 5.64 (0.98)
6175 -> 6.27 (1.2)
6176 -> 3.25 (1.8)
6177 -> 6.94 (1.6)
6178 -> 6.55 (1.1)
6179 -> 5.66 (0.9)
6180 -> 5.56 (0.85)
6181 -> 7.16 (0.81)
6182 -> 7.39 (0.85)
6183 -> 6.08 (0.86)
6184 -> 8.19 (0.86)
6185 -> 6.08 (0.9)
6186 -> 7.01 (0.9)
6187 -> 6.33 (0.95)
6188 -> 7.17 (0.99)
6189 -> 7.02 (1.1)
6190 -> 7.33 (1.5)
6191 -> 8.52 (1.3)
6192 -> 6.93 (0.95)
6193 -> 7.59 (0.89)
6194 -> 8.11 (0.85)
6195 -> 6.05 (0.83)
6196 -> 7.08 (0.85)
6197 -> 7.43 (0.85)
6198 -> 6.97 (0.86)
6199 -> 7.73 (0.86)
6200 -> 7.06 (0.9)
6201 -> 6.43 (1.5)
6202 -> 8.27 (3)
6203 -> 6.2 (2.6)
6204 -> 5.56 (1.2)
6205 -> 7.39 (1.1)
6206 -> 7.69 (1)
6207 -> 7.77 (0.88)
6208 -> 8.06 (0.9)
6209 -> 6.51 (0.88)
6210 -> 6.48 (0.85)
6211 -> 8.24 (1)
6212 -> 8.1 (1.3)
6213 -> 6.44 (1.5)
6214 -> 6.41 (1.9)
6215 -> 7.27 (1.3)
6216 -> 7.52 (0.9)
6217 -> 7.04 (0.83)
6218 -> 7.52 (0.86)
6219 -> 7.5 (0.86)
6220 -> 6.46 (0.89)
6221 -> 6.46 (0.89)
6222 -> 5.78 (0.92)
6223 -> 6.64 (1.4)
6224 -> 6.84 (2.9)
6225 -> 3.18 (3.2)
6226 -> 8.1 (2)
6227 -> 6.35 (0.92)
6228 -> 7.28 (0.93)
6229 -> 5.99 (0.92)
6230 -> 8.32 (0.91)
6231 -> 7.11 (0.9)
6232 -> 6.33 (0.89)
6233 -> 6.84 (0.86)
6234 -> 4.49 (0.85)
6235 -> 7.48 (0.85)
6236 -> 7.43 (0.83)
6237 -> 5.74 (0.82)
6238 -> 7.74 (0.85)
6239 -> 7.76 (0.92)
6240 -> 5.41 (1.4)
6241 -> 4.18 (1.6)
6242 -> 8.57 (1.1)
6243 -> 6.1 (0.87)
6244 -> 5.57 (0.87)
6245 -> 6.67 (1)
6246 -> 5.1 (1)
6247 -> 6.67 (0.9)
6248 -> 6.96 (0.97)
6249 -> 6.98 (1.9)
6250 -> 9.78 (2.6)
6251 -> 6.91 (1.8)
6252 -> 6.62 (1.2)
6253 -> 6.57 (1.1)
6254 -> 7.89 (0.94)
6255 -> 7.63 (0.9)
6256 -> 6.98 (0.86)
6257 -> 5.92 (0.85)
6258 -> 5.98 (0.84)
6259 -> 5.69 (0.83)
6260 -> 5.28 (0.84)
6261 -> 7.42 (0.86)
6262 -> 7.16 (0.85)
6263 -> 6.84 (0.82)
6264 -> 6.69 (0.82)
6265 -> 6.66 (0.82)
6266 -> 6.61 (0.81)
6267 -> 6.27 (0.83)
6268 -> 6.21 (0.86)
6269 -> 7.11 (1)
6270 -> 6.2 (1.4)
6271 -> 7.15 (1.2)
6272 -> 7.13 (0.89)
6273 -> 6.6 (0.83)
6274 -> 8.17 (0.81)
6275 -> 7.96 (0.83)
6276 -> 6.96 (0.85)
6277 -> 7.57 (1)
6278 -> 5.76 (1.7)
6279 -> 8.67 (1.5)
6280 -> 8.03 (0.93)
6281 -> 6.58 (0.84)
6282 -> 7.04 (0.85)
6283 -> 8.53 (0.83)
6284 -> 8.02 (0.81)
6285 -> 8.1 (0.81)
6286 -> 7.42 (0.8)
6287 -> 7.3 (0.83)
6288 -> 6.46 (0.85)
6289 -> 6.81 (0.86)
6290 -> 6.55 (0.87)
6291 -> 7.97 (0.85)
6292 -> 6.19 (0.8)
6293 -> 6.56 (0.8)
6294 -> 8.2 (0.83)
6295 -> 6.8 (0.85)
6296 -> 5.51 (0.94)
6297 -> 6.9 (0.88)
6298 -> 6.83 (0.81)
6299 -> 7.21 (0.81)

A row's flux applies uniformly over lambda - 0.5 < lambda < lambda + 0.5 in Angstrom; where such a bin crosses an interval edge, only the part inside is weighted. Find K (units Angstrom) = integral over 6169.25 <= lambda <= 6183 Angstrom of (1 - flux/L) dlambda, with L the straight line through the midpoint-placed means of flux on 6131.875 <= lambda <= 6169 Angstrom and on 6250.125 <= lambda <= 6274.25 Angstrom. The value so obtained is 1.2 Angstrom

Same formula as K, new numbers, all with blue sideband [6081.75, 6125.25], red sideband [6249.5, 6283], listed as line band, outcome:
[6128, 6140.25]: 1.4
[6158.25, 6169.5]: 0.7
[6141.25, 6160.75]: 0.3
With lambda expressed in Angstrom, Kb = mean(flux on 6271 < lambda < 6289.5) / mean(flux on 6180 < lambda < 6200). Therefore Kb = 1.0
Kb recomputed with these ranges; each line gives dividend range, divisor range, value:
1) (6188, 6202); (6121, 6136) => 1.09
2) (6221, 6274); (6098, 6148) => 0.90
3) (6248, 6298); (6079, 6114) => 0.97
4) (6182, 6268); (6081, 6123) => 0.91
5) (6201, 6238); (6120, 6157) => 0.98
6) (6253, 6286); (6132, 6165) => 0.98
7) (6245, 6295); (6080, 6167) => 0.97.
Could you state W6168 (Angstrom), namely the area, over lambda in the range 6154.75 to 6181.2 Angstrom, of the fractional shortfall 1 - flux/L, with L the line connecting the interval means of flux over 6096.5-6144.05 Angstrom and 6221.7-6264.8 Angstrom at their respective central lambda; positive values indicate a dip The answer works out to 1.5 Angstrom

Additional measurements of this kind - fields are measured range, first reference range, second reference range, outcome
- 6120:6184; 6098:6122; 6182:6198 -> 5.1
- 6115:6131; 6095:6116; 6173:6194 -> 0.4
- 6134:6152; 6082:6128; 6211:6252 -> 0.2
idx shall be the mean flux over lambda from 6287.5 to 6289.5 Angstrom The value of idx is 6.63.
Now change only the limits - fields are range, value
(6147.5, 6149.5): 6.92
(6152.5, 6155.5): 7.71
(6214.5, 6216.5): 7.39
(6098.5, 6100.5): 8.2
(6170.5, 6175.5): 6.78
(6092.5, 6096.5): 7.27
